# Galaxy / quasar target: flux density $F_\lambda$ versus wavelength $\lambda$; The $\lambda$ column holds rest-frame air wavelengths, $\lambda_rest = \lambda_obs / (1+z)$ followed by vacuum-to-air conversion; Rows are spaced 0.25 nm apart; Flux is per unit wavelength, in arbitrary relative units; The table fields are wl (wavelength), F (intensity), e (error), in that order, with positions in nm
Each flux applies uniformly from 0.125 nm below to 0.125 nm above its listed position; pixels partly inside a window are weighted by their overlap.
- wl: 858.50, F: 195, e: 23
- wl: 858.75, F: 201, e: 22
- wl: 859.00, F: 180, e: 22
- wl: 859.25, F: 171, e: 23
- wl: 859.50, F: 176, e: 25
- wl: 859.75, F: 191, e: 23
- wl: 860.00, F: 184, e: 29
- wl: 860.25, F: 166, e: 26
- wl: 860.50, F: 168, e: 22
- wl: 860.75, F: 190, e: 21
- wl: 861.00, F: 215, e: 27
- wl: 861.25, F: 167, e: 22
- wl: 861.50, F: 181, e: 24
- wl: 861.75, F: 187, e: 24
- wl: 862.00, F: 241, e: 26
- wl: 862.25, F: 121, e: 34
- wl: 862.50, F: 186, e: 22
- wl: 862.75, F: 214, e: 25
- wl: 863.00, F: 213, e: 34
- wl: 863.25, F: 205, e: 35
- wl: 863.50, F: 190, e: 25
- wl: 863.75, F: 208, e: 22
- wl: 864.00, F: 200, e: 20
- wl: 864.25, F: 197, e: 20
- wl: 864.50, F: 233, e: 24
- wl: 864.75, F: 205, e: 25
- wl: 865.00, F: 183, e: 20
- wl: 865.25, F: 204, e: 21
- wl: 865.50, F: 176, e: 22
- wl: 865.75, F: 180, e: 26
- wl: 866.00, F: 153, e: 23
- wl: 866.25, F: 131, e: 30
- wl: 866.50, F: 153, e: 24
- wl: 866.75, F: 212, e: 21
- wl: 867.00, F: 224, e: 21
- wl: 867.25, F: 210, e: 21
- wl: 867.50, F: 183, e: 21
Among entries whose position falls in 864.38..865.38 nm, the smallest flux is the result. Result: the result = 183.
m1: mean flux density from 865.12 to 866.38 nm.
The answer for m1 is 169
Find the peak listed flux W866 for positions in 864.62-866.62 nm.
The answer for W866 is 205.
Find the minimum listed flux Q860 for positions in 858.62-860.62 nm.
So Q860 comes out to 166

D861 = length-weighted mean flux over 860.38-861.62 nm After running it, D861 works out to 184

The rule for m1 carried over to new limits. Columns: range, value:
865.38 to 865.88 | 178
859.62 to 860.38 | 180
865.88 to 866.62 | 146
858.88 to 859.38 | 175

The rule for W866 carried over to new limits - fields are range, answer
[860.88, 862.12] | 241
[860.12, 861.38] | 215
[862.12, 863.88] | 214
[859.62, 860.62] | 191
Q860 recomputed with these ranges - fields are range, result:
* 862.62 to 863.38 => 205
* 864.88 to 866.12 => 153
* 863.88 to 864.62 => 197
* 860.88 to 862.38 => 121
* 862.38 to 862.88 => 186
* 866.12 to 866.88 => 131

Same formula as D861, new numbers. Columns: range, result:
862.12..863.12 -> 184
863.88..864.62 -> 210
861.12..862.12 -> 194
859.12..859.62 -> 174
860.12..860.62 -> 167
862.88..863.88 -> 204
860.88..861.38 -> 191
